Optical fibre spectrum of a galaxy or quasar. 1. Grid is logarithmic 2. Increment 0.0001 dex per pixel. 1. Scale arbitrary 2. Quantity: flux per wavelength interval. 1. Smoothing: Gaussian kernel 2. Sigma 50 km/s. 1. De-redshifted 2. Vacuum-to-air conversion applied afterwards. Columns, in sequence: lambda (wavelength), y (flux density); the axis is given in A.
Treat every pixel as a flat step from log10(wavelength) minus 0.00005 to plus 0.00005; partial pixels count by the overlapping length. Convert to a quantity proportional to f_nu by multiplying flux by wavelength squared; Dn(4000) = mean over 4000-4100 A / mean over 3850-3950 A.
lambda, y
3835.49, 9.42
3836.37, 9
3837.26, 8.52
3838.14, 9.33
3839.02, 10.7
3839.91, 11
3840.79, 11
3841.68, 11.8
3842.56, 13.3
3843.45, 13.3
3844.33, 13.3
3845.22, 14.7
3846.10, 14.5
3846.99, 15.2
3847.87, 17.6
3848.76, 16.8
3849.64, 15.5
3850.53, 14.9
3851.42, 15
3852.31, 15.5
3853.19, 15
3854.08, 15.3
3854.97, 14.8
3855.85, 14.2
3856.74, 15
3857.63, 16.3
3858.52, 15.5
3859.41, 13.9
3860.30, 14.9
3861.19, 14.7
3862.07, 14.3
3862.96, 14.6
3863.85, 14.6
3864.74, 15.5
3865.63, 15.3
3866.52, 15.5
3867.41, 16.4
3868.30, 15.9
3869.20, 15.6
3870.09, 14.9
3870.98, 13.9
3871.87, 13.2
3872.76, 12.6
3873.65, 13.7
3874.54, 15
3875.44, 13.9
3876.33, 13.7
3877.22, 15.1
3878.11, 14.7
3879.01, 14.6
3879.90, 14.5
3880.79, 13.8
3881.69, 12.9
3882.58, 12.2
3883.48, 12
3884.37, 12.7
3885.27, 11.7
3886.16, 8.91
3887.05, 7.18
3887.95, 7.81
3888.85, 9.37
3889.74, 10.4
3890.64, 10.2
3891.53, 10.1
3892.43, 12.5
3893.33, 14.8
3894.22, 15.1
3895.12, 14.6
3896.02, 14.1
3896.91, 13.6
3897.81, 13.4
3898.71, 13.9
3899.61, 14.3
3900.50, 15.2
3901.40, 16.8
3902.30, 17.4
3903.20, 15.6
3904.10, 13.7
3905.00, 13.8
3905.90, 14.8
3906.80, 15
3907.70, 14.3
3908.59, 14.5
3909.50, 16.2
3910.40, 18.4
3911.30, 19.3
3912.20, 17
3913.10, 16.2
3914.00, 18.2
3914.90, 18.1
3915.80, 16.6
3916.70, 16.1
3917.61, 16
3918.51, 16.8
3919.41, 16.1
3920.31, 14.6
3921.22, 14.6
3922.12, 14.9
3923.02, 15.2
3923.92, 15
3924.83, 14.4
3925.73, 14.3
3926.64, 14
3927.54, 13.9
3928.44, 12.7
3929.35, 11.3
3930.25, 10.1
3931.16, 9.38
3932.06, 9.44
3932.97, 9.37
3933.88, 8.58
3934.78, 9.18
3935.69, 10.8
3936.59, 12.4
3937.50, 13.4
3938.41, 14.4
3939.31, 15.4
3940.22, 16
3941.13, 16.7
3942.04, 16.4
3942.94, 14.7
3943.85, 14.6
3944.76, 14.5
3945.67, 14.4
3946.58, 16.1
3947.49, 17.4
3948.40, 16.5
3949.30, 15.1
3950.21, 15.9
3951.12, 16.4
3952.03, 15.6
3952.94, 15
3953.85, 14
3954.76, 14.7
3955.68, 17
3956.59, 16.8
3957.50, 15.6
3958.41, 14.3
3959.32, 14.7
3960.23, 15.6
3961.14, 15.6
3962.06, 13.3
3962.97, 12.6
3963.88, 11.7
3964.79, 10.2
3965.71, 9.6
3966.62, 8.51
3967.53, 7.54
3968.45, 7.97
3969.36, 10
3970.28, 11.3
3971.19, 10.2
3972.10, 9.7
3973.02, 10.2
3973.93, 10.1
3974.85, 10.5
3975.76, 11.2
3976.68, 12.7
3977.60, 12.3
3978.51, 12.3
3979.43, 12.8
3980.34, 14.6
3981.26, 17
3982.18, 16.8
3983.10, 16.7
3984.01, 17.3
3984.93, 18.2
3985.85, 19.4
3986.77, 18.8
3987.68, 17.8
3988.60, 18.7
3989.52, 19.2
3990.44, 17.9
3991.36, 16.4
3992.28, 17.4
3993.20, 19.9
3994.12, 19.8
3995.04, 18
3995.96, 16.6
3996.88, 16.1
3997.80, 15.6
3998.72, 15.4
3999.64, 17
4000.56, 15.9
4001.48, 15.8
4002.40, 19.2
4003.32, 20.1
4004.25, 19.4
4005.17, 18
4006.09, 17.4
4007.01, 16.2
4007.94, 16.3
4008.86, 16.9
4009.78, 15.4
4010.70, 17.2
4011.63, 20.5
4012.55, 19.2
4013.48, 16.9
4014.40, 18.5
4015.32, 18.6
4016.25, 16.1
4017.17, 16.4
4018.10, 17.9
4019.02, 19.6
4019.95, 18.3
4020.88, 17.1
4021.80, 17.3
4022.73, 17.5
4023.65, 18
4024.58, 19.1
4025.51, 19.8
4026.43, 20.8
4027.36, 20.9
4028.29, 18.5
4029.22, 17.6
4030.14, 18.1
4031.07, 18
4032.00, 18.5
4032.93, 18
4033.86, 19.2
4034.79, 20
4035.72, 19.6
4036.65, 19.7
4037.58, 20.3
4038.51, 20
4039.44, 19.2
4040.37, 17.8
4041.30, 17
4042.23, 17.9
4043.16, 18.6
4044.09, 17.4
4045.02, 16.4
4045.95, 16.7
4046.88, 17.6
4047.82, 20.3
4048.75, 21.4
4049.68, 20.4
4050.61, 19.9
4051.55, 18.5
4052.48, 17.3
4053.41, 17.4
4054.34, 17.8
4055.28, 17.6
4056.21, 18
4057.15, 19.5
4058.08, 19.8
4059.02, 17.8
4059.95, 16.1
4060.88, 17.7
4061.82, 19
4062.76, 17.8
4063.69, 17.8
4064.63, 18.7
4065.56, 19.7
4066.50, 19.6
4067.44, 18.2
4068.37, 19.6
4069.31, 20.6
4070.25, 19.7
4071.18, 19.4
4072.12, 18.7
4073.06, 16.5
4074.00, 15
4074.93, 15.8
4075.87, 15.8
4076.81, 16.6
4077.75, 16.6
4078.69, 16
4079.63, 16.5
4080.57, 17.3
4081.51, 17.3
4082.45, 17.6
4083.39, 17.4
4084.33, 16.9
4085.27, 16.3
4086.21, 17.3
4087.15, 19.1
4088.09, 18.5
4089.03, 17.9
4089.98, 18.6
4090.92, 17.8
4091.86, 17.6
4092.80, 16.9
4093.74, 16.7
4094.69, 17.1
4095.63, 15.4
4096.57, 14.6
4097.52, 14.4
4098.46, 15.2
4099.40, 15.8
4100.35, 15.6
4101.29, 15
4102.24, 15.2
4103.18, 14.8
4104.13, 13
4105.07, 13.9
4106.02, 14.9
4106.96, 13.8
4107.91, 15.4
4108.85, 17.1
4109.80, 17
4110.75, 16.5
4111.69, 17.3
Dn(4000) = 1.36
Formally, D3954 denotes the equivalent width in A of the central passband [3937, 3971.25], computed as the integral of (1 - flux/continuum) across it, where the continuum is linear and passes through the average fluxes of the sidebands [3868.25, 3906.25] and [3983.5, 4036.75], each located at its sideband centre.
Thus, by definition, 4.0 A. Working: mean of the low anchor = 13.3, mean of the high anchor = 18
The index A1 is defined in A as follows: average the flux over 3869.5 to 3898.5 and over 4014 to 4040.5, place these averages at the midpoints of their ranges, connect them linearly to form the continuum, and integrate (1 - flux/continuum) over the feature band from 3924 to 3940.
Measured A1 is 2.9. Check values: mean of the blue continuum 12.7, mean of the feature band 12.1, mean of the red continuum 18.6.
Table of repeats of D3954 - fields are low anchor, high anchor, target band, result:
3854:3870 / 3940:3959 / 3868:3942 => 7.3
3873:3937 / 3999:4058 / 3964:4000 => 4.9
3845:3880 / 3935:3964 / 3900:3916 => -1.3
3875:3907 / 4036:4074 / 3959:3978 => 5.5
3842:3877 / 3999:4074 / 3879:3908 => 4.6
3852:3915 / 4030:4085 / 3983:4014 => -1.5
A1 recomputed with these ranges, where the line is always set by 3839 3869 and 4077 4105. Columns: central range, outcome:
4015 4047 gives -4.8 A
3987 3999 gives -1.5 A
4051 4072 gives -3.0 A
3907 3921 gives -1.3 A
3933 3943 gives 1.3 A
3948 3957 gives -0.2 A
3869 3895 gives 3.9 A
